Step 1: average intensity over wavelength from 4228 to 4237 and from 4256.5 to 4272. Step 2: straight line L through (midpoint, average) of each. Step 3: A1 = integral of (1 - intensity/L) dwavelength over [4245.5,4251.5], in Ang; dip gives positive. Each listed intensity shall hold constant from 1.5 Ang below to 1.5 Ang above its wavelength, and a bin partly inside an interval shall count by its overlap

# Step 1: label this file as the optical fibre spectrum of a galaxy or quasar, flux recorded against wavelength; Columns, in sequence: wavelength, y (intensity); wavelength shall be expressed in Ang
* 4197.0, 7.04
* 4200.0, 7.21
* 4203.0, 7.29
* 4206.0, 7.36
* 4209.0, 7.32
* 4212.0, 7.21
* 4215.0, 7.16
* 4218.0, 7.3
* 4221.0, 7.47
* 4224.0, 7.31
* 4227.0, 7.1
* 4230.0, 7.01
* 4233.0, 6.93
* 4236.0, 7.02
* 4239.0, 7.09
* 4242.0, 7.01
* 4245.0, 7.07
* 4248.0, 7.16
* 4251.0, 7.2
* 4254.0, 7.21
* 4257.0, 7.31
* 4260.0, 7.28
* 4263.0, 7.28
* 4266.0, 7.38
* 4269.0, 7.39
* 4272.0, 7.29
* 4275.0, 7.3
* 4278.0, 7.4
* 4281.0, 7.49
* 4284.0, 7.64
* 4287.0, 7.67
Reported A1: 0.0 Ang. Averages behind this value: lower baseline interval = 6.99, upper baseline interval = 7.33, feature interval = 7.16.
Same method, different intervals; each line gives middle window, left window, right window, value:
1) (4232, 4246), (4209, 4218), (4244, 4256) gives 0.3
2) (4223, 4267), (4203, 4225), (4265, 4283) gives 1.1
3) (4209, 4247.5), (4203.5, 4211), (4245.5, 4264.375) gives 0.7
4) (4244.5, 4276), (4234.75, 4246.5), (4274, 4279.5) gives -0.2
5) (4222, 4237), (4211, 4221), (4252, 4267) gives 0.4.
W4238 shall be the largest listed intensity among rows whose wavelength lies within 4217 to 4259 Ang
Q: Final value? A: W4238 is 7.47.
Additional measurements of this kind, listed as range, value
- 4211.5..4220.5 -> 7.3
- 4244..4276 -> 7.39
